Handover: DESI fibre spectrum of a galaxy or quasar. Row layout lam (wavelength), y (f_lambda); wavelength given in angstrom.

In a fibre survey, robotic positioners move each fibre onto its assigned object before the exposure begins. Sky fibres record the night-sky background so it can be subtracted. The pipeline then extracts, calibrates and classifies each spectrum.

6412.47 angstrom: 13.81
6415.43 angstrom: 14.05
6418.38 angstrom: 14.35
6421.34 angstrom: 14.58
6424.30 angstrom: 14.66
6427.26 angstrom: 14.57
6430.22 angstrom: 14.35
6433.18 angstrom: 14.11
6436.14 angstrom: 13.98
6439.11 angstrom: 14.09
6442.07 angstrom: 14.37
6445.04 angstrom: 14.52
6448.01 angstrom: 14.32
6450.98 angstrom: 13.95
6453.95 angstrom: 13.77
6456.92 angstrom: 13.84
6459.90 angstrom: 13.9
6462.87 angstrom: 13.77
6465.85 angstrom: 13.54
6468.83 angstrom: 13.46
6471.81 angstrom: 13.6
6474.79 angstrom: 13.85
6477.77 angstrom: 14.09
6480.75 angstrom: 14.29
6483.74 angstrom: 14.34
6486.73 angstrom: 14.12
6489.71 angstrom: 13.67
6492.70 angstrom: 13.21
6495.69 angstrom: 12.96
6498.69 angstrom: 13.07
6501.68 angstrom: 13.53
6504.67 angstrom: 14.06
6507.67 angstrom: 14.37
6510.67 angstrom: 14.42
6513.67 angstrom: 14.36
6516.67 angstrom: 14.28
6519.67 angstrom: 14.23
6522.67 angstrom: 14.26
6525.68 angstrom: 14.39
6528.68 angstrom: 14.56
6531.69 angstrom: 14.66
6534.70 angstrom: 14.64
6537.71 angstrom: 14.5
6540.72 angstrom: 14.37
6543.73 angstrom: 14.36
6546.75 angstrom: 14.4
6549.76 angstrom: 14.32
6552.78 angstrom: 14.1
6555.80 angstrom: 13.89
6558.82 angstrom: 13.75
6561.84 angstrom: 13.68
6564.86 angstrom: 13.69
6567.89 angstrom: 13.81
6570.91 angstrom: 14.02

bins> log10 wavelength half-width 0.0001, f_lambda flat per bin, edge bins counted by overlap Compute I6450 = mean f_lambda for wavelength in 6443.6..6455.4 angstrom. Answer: 14.1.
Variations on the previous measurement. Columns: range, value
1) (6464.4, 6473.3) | 13.5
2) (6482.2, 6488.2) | 14.2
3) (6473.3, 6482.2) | 14.1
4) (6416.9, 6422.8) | 14.5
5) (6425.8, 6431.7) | 14.5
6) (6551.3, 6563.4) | 13.9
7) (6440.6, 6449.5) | 14.4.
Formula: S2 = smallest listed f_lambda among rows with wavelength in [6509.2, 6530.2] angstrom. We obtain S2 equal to 14.23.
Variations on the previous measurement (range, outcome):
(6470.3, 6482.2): 13.6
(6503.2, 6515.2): 14.06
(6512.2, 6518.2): 14.28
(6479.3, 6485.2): 14.29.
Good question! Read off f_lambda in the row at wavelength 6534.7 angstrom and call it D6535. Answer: 14.64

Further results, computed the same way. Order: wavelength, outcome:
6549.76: 14.32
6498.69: 13.07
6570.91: 14.02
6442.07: 14.37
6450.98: 13.95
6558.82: 13.75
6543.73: 14.36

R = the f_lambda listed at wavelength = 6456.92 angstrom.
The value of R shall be 13.84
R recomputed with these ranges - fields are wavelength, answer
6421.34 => 14.58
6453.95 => 13.77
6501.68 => 13.53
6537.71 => 14.5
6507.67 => 14.37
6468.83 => 13.46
